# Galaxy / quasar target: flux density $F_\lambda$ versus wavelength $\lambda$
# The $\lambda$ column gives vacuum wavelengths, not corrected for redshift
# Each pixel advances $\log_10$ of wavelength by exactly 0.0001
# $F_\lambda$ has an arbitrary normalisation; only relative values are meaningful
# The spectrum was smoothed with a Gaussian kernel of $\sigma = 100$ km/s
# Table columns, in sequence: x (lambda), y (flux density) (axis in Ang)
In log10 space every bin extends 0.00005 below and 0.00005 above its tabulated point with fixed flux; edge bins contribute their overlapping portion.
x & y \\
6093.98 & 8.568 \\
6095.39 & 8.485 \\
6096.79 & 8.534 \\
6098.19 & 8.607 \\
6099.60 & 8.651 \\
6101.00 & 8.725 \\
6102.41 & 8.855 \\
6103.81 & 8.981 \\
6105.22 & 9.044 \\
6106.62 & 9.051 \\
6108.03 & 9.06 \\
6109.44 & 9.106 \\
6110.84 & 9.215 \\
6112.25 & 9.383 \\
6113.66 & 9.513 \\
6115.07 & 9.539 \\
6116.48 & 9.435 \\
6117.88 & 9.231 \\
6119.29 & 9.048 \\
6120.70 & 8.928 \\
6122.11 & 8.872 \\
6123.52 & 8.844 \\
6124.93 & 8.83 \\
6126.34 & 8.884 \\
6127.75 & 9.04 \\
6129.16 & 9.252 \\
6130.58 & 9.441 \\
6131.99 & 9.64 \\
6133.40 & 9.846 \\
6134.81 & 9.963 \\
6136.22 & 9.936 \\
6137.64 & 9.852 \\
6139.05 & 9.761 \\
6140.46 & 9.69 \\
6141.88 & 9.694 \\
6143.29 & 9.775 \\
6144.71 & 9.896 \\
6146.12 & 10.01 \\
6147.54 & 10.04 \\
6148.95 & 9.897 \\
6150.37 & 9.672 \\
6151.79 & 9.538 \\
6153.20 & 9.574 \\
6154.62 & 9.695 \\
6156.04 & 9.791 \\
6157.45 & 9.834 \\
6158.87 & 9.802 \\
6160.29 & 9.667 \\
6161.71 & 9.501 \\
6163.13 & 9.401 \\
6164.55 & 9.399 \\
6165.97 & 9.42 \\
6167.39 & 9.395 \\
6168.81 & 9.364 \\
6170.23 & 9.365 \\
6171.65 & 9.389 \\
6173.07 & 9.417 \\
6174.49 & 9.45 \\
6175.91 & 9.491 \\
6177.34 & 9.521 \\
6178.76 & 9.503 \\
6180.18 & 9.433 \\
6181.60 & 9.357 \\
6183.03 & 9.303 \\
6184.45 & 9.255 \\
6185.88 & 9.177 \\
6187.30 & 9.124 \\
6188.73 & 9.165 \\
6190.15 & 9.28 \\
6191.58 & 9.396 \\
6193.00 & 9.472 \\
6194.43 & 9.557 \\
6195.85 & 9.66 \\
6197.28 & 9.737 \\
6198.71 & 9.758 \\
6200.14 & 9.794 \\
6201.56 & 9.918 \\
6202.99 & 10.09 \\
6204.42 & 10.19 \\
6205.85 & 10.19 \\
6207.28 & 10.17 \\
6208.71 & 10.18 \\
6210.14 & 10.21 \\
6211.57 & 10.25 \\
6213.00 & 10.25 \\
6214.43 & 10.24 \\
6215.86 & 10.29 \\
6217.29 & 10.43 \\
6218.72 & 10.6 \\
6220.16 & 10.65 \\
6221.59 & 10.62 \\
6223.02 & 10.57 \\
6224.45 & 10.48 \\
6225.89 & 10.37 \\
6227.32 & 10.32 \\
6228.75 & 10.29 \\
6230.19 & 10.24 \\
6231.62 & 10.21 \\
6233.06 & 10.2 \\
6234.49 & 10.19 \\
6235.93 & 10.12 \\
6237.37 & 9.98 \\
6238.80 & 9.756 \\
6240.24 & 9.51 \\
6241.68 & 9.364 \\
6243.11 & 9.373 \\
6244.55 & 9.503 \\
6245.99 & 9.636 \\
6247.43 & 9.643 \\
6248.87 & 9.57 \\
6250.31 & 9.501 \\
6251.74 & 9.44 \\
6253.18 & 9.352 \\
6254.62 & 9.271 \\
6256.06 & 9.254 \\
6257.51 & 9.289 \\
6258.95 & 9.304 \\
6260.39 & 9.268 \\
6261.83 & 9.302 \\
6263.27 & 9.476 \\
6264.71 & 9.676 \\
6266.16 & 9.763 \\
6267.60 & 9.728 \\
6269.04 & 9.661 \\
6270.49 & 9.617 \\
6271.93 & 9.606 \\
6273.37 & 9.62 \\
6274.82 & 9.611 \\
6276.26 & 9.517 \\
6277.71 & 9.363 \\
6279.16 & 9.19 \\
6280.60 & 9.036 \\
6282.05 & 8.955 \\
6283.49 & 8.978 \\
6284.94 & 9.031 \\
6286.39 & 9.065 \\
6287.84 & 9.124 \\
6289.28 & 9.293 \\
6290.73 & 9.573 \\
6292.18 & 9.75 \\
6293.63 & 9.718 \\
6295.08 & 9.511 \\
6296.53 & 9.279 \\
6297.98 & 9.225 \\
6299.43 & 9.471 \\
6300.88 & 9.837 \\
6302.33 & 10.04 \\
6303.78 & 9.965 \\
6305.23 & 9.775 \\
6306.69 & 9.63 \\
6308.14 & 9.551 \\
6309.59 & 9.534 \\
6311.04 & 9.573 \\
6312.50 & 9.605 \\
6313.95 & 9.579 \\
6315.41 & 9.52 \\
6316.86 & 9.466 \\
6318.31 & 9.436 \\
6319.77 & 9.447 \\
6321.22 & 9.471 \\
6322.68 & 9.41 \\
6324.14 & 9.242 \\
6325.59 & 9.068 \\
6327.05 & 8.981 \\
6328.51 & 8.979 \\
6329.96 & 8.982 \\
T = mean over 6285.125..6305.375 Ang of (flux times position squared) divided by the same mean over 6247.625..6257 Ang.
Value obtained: 1.03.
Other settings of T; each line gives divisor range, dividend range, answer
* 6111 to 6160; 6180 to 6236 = 1.07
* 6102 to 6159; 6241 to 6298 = 1.04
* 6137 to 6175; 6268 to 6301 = 1.01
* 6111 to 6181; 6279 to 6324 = 1.05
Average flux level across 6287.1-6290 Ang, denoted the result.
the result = 9.23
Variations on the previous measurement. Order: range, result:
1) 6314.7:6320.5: 9.48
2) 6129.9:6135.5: 9.73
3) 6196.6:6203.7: 9.86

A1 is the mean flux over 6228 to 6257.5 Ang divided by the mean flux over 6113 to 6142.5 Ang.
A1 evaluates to 1.0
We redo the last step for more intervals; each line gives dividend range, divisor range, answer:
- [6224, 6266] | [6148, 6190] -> 1.02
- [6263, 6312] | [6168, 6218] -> 0.98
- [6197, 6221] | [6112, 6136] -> 1.10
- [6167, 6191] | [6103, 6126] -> 1.02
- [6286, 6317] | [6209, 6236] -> 0.92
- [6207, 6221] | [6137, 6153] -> 1.05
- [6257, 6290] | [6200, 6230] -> 0.91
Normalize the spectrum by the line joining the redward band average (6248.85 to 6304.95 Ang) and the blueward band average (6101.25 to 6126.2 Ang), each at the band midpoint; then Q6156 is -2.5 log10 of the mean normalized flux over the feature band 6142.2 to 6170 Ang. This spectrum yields -0.05 mag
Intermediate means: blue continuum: 9.1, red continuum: 9.44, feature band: 9.66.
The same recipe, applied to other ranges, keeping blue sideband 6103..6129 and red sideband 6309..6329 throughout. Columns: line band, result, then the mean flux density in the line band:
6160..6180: -0.030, 9.44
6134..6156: -0.074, 9.8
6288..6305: -0.028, 9.6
